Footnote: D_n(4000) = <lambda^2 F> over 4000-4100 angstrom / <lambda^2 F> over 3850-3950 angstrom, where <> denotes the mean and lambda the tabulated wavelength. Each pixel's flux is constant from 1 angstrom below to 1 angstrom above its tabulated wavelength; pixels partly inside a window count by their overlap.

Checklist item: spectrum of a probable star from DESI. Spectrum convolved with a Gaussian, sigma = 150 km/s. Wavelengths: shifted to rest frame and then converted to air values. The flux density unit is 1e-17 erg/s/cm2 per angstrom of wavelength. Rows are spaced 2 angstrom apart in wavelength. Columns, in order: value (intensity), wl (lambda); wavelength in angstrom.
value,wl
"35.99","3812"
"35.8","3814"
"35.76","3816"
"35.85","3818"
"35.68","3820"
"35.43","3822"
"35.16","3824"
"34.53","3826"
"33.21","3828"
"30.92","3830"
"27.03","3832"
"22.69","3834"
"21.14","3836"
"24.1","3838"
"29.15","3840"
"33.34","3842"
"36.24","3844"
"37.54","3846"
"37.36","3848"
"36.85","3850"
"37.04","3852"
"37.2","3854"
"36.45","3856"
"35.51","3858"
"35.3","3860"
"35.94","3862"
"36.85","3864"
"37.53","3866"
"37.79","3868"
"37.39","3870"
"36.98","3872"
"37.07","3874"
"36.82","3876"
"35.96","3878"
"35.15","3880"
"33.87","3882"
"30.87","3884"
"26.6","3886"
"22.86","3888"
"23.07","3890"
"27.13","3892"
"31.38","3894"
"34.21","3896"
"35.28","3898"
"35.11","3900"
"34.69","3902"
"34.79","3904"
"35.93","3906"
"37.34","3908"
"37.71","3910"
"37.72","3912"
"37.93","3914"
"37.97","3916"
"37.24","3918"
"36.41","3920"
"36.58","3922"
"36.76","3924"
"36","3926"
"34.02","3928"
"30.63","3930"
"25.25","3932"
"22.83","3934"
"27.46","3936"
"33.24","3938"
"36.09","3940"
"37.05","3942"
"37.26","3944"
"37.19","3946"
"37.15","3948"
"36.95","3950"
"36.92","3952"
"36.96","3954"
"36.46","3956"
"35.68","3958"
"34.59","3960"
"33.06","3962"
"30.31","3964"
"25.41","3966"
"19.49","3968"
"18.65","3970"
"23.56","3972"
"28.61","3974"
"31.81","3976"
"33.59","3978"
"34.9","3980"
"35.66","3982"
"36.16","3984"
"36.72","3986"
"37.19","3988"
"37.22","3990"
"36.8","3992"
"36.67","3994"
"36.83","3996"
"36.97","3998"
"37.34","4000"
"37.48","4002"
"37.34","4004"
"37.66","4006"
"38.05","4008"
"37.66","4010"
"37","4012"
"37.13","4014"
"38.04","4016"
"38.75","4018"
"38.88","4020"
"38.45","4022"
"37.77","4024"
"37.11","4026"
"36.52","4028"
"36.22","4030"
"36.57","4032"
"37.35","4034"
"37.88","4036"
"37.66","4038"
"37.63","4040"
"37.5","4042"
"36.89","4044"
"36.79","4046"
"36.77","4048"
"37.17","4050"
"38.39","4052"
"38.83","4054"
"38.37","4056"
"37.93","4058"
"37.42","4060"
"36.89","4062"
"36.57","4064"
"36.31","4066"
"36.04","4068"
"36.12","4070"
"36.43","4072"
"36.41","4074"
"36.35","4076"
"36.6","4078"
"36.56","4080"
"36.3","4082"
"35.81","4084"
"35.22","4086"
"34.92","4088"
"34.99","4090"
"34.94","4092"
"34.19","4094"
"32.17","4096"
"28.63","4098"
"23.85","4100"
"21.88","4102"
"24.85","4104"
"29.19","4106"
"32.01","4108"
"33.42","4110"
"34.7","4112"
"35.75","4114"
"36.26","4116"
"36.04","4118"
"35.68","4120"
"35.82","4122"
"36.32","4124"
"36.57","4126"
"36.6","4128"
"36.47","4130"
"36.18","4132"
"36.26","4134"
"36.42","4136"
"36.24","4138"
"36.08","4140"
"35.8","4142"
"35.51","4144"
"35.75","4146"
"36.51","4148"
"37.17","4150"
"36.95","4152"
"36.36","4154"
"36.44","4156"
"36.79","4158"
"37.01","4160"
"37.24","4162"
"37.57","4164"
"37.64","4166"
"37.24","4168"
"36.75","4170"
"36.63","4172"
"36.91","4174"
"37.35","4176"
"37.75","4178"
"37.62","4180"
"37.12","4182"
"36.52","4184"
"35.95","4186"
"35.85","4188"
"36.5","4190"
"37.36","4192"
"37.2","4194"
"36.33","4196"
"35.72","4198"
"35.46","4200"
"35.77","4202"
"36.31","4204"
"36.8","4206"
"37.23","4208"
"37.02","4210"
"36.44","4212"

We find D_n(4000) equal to 1.1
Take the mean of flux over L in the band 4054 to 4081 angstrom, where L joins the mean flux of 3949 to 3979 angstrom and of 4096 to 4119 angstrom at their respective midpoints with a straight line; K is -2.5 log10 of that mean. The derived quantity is -0.20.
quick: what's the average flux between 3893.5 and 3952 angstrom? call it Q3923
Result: 34.8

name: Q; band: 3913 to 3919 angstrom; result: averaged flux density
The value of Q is 37.7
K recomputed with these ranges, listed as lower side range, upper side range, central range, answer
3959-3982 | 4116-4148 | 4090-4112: 0.16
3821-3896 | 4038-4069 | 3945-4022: 0.03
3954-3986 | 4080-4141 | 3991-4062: -0.17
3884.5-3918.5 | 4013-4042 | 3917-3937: 0.06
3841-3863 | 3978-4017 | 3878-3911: 0.13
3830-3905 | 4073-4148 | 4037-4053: -0.10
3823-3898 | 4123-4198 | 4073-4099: 0.03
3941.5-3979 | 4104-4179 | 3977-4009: -0.12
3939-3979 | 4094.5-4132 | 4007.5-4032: -0.16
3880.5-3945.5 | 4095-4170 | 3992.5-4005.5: -0.10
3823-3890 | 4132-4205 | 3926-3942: 0.11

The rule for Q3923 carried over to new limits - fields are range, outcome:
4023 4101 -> 36.1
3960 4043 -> 35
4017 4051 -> 37.4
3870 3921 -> 34.1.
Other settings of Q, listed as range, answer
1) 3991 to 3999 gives 36.8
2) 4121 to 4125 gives 36.1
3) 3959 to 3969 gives 28.6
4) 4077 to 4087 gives 36.1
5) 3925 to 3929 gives 35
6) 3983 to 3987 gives 36.4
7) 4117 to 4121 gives 35.9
